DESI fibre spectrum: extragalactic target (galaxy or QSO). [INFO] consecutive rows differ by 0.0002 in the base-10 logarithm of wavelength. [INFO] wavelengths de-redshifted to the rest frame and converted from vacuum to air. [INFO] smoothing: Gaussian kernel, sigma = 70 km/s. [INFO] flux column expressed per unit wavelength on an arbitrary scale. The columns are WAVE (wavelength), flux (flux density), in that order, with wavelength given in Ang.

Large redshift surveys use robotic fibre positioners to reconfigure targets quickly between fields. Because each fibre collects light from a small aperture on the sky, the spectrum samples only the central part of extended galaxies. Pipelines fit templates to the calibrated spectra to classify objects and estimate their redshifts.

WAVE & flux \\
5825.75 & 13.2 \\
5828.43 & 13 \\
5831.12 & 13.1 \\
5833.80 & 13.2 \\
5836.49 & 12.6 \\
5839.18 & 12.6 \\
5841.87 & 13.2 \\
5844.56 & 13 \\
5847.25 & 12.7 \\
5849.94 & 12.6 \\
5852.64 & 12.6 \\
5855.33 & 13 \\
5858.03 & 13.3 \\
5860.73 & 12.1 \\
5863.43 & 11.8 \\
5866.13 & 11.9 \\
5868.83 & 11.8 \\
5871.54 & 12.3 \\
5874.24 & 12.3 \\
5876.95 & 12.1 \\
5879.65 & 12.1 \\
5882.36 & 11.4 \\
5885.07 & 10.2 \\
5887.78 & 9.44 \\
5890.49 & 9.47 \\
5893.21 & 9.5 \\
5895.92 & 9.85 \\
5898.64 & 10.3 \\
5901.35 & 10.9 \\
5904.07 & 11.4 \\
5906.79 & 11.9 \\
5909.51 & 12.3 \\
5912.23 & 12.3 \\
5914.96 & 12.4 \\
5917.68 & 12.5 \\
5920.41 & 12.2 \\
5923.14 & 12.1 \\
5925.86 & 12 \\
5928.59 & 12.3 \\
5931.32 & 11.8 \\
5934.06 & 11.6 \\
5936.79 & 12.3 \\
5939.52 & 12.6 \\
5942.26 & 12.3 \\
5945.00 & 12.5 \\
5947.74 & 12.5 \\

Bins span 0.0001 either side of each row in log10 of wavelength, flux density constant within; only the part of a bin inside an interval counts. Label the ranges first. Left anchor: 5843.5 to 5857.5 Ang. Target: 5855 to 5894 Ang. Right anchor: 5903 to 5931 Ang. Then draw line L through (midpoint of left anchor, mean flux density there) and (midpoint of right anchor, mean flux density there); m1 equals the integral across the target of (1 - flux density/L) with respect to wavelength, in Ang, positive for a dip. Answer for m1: 3.3 Ang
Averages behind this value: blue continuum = 12.8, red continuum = 12.1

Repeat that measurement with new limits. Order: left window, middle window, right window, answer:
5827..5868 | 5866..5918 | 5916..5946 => 4.8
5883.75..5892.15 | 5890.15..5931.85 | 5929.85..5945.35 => -2.5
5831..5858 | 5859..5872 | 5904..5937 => 0.7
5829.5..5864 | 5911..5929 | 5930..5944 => 0.0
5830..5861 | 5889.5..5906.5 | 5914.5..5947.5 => 2.9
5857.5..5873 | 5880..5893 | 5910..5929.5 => 2.1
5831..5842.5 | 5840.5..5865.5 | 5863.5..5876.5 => -0.4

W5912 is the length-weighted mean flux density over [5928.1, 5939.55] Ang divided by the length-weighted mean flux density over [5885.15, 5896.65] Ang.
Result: 1.3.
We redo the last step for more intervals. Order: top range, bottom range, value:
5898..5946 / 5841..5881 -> 0.96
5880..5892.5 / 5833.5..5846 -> 0.79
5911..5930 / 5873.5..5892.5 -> 1.12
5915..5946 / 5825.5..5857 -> 0.95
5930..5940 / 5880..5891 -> 1.16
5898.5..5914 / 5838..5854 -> 0.91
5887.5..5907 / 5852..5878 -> 0.84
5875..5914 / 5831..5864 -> 0.86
